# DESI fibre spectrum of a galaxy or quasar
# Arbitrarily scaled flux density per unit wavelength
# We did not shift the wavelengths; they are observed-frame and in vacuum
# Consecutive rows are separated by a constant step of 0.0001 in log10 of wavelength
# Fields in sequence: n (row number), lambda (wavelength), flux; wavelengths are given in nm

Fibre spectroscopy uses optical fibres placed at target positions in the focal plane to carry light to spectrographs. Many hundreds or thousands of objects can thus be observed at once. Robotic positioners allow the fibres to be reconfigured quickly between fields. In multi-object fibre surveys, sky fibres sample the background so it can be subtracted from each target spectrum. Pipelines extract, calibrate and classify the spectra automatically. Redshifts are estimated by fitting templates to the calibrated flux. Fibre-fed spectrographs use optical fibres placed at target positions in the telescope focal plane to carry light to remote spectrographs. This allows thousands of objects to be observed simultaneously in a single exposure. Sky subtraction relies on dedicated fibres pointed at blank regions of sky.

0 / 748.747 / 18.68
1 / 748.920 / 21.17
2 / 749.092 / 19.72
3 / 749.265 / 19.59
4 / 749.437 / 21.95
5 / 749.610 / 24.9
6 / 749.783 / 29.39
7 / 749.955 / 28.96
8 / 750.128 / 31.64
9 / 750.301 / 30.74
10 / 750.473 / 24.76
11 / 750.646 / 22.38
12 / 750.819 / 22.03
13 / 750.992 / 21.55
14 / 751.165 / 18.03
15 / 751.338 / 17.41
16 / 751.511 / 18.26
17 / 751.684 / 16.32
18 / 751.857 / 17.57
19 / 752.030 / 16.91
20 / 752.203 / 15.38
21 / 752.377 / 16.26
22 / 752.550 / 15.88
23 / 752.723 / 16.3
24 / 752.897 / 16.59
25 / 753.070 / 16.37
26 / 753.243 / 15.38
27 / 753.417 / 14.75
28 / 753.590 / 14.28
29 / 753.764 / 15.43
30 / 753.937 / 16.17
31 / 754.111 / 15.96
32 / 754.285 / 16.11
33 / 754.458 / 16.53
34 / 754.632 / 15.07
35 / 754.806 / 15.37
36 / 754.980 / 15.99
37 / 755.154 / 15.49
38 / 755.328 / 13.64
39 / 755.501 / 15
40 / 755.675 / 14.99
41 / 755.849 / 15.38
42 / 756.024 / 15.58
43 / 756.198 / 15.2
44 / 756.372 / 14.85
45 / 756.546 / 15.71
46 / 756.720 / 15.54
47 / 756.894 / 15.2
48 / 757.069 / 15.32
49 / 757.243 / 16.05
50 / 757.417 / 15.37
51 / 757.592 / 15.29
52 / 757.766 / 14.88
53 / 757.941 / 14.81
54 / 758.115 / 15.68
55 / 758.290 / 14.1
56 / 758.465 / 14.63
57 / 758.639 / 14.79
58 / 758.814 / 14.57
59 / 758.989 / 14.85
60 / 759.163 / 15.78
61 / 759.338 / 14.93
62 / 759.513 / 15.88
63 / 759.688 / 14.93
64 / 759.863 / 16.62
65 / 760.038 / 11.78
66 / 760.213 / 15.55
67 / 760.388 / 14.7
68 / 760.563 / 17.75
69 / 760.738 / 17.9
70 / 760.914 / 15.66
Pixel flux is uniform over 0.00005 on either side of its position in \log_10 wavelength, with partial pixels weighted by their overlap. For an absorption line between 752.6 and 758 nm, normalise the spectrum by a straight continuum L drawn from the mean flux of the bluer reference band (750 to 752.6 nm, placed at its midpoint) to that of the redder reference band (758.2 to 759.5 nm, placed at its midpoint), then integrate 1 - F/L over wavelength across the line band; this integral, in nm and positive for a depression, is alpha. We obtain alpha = 0.626 nm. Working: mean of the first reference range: 20.5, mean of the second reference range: 14.9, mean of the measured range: 15.4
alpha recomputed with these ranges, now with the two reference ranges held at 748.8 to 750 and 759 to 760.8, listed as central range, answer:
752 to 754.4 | 0.55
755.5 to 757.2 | 0.27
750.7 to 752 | 0.19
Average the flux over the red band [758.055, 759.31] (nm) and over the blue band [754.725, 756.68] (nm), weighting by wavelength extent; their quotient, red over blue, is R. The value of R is 0.98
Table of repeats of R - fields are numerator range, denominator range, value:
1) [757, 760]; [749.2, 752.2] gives 0.68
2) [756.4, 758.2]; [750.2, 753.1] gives 0.81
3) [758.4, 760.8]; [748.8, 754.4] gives 0.78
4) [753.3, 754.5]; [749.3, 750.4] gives 0.57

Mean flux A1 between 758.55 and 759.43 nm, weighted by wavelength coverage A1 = 15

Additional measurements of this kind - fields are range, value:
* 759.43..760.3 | 14.9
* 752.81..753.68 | 15.5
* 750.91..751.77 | 18.3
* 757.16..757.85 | 15.4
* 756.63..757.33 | 15.5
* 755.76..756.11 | 15.4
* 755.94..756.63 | 15.3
